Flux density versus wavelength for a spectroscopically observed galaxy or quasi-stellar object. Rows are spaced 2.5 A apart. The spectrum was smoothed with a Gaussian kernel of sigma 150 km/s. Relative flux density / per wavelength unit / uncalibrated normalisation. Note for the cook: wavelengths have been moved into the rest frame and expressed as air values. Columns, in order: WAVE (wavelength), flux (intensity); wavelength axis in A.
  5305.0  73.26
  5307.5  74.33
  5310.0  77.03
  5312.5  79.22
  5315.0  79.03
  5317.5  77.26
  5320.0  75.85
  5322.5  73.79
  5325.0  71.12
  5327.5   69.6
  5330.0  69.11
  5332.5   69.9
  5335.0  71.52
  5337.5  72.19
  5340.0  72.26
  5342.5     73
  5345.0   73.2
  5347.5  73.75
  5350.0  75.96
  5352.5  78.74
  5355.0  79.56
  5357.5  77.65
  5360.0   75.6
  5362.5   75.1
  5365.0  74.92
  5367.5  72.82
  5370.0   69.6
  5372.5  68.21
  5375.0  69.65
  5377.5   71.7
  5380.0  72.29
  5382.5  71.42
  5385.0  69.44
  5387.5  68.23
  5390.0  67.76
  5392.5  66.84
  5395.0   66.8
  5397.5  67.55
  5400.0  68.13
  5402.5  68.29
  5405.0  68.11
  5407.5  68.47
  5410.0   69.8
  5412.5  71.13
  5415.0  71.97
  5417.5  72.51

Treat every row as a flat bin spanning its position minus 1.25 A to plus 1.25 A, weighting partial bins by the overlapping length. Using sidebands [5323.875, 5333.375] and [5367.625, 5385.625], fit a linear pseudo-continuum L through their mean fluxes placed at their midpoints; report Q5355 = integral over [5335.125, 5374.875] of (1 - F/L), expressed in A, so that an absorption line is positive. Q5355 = -2.1 A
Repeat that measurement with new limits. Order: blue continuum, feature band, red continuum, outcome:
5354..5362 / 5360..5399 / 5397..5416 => 1.8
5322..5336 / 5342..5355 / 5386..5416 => -1.0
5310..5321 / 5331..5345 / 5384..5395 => 0.5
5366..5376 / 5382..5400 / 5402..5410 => 0.3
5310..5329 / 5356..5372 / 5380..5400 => -0.7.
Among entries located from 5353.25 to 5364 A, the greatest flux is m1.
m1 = 79.56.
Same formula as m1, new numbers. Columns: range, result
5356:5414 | 77.65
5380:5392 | 72.29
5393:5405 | 68.29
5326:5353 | 78.74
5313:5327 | 79.03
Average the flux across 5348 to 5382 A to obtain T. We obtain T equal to 73.9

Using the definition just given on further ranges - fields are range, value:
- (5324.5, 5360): 73.5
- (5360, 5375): 72.2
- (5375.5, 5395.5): 69.4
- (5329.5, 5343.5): 71.4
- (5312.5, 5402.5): 72.3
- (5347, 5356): 77.2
